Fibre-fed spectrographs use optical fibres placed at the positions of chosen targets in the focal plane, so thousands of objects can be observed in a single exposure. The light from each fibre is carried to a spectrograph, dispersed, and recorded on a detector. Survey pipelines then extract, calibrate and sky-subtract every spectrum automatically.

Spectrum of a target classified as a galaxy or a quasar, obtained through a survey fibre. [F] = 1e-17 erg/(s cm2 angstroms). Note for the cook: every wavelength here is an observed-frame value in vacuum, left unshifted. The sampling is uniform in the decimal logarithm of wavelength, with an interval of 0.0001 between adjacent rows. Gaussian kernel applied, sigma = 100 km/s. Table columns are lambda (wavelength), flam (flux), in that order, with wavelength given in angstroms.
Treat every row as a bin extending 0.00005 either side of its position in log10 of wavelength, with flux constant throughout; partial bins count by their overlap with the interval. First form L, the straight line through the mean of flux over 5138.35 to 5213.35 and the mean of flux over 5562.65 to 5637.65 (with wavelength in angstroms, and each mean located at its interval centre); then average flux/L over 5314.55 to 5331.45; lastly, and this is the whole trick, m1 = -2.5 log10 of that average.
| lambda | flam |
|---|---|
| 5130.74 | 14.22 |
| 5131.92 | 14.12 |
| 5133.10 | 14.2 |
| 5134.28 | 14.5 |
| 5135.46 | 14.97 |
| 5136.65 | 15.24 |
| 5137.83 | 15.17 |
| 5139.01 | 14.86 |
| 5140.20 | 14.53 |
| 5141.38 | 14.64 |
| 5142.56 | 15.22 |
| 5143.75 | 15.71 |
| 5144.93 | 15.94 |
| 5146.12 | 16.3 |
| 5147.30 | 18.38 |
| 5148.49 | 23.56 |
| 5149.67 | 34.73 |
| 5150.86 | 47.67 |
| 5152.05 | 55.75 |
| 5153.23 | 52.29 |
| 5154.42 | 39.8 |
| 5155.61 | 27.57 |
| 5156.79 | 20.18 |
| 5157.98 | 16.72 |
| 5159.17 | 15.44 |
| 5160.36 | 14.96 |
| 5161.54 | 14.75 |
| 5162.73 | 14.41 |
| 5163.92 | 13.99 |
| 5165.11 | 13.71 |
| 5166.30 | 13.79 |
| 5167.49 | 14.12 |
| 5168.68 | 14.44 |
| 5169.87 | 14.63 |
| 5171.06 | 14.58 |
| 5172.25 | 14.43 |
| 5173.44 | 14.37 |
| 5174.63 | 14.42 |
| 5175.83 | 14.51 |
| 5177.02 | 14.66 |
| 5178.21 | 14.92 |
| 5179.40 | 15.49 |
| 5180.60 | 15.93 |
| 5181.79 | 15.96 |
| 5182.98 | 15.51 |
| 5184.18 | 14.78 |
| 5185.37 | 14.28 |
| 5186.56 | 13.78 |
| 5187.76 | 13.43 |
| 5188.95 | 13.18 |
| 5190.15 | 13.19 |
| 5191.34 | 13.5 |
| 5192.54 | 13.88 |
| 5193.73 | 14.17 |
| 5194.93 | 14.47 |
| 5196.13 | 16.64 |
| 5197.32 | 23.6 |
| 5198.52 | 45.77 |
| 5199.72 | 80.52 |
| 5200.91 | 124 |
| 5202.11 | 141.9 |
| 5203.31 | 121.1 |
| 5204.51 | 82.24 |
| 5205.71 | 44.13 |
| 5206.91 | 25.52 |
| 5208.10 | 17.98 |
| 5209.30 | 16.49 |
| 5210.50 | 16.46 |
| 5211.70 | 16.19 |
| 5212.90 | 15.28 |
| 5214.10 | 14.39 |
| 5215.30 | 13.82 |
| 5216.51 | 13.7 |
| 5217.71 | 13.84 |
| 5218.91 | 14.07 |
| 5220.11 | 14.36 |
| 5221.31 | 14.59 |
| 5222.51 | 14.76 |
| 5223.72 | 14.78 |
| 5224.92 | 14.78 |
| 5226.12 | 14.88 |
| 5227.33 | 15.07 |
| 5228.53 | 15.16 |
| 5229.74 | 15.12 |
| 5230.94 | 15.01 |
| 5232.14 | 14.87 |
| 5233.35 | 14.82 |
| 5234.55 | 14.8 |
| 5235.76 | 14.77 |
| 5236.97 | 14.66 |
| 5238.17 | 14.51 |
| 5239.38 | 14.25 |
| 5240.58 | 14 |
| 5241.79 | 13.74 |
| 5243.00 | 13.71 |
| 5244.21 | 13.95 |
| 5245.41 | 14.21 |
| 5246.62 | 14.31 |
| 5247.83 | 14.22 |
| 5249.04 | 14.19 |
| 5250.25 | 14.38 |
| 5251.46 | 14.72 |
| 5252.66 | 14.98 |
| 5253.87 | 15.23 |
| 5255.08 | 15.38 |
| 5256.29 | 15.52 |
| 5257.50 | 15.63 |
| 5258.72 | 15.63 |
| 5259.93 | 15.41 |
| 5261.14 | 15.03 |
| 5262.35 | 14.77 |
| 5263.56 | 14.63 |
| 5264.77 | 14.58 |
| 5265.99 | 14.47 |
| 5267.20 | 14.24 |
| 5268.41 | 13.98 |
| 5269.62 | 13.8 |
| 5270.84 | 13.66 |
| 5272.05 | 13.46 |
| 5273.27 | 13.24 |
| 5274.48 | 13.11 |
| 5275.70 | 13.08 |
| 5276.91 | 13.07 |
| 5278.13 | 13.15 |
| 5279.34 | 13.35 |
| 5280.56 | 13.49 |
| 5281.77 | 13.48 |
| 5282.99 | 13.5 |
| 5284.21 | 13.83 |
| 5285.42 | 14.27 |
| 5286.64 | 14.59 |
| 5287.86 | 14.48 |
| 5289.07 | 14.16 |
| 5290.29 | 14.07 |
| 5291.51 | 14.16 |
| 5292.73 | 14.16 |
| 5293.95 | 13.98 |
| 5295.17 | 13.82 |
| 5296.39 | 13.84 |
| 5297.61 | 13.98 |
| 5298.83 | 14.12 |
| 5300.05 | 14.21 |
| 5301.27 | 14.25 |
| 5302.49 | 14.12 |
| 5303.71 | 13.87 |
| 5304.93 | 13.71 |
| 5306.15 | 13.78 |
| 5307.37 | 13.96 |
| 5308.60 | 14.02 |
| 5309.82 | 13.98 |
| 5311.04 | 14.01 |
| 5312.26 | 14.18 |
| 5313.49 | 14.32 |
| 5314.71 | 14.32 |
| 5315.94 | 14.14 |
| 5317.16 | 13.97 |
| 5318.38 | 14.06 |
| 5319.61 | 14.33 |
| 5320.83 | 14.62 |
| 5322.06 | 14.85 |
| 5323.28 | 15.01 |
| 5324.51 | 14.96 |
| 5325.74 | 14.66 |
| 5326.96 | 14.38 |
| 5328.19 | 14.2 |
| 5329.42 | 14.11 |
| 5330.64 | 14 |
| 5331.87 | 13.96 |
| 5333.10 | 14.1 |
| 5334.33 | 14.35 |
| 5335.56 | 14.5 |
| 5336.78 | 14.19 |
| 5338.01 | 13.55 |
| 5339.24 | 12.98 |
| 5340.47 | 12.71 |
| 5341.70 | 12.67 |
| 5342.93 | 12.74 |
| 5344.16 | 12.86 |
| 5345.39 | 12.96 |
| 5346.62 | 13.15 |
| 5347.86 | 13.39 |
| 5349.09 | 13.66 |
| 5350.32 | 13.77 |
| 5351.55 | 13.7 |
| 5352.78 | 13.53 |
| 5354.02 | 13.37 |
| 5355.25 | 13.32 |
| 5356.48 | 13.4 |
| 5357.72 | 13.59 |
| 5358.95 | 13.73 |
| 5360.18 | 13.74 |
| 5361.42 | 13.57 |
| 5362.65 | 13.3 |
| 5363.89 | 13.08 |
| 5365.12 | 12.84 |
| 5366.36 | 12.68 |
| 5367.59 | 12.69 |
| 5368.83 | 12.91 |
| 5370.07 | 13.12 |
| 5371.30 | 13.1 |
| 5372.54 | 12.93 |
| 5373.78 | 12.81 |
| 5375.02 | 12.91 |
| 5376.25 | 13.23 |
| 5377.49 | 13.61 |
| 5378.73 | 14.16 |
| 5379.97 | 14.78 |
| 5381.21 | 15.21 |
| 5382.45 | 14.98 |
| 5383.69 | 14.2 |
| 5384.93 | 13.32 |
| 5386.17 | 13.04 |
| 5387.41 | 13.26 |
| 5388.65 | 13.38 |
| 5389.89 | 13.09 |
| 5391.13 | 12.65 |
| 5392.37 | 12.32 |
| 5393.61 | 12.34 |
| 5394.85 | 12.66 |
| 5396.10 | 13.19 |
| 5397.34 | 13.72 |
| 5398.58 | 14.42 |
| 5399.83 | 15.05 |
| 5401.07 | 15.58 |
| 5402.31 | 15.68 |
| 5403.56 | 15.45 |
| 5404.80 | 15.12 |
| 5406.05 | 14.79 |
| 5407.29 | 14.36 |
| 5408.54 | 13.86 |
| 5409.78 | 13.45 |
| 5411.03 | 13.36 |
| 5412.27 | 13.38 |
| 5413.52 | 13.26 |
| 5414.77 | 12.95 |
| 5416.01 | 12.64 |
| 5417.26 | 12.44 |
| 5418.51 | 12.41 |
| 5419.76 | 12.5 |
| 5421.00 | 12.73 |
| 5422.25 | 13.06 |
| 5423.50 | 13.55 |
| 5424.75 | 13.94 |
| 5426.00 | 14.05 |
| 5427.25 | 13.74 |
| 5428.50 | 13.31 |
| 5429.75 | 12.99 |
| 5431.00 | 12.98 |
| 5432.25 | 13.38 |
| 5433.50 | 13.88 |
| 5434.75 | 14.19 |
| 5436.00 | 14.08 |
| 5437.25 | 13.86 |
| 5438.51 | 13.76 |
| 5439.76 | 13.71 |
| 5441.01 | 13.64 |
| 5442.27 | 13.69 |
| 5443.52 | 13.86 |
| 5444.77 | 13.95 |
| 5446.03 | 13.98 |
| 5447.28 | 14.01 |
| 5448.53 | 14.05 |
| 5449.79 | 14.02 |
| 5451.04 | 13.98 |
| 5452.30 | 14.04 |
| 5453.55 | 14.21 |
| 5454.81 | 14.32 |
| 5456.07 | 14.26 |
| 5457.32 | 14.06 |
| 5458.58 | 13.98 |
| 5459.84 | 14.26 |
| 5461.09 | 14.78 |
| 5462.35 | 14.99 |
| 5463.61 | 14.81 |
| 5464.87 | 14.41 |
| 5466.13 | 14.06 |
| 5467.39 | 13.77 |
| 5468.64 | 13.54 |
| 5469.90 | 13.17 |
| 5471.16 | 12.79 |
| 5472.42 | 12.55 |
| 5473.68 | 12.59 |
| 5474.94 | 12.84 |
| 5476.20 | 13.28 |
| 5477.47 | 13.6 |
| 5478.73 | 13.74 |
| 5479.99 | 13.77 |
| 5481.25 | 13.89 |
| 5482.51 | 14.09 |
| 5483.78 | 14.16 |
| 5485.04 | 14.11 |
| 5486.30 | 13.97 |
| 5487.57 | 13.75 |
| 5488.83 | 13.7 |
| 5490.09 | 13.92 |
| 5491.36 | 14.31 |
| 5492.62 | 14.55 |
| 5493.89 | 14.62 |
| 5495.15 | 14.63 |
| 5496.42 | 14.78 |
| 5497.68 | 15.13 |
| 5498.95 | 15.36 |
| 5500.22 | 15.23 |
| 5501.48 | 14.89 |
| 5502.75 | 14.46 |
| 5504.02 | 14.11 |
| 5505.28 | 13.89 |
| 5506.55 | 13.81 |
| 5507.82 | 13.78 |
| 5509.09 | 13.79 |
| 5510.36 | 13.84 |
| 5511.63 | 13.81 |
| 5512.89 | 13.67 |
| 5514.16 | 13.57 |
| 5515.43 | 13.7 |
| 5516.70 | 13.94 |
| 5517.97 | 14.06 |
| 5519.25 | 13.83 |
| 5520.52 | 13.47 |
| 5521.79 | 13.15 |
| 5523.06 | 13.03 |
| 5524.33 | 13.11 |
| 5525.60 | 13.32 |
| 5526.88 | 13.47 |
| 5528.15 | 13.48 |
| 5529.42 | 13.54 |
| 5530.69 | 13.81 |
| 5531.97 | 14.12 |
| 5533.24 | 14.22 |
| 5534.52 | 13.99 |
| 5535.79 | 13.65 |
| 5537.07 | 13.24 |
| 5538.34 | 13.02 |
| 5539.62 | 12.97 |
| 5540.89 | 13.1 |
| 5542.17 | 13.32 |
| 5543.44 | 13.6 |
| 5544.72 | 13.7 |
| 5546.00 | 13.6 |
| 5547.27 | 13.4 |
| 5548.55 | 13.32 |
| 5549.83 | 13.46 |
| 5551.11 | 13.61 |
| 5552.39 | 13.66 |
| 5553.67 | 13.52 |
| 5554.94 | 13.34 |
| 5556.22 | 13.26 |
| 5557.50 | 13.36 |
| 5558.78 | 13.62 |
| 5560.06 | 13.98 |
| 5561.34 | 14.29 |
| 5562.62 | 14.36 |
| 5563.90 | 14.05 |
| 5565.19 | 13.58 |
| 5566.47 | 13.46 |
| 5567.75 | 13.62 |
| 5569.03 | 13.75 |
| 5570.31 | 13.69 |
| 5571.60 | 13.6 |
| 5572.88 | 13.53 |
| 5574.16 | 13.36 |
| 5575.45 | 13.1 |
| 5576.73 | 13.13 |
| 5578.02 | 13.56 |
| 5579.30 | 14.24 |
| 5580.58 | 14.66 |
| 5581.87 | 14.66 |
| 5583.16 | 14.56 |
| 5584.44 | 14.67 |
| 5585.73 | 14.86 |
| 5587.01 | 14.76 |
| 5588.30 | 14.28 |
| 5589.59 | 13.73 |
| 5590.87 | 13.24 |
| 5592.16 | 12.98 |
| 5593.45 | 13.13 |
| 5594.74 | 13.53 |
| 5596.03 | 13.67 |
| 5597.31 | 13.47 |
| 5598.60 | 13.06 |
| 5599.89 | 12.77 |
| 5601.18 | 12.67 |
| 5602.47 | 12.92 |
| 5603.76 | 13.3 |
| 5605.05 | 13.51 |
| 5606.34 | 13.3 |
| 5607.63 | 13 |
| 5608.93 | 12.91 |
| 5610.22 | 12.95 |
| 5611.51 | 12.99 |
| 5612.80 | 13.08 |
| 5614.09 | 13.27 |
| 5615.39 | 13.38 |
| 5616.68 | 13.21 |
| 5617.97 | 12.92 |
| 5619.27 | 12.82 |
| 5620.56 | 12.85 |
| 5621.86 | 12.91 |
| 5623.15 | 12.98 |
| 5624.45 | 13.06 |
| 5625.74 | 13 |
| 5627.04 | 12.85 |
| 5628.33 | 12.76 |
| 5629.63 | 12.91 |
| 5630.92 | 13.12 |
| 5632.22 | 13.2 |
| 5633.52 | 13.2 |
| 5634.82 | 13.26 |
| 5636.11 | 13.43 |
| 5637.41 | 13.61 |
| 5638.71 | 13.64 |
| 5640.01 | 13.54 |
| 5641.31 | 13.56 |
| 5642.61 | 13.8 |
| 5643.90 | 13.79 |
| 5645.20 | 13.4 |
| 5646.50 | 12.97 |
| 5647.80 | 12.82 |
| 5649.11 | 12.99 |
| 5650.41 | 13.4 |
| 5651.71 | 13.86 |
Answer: 0.465 mag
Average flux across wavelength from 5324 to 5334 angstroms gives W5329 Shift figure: 14.3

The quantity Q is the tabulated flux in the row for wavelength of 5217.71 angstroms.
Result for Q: 13.84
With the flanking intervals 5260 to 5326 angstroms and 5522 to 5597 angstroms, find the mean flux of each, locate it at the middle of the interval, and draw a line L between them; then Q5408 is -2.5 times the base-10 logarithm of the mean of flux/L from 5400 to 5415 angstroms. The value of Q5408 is -0.033 mag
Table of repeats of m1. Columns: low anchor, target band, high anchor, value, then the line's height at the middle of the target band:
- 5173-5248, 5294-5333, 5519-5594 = 0.41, 20.6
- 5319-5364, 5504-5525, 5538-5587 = 0.00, 13.7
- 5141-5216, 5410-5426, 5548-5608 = 0.40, 18.9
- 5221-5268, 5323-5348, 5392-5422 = 0.03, 14.1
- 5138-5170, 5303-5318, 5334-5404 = 0.13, 15.8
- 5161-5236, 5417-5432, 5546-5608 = 0.32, 17.6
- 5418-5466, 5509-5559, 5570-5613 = 0.01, 13.7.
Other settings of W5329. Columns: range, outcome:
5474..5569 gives 13.8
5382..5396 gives 13.2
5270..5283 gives 13.3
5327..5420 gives 13.6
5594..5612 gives 13.1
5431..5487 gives 13.9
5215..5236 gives 14.6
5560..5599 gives 13.8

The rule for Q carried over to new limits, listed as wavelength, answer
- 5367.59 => 12.69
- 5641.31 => 13.56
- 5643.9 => 13.79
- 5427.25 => 13.74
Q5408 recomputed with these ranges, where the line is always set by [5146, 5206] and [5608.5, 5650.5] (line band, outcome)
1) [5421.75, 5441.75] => 0.42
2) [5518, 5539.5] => 0.23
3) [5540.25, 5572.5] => 0.16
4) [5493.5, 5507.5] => 0.21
